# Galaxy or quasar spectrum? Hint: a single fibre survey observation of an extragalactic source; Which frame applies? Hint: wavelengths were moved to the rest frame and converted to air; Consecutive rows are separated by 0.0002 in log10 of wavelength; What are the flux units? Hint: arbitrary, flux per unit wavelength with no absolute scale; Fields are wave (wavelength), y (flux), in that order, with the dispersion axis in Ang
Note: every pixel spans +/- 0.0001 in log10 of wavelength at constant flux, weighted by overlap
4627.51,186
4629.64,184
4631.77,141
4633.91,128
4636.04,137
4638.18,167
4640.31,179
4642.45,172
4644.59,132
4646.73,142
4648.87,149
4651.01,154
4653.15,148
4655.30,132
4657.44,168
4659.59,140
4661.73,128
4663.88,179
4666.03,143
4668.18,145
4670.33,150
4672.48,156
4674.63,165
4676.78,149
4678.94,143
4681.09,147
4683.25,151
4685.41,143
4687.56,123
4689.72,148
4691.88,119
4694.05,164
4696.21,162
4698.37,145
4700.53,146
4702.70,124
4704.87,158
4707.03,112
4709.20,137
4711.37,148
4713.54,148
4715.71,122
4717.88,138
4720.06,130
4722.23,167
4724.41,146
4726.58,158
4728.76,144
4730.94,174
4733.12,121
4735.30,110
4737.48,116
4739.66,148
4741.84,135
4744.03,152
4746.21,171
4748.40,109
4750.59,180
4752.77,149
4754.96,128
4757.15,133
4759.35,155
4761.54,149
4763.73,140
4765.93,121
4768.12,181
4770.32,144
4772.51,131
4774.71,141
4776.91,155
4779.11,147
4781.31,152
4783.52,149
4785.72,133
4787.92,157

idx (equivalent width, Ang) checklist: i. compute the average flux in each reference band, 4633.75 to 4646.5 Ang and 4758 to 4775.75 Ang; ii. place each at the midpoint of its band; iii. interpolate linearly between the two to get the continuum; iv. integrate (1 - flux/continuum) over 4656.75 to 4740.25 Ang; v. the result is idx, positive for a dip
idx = 3.3 Ang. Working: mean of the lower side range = 154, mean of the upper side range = 145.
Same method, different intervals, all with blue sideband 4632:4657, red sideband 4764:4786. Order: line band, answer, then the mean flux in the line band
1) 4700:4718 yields 1.32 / 137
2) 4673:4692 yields 0.45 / 145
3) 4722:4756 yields 0.69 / 144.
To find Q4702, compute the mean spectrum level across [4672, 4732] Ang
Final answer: 145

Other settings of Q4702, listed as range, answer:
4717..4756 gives 143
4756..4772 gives 146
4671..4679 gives 154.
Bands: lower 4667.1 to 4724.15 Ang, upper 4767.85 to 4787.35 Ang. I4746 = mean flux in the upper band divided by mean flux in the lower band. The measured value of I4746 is 1.0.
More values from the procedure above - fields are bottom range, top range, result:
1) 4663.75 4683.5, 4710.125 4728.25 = 0.95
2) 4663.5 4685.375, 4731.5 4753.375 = 0.92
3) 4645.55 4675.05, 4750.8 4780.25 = 0.97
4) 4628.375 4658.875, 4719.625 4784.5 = 0.95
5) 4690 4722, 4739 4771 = 1.04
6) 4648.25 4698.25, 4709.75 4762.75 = 0.97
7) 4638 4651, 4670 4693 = 0.93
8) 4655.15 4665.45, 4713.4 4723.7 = 0.93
